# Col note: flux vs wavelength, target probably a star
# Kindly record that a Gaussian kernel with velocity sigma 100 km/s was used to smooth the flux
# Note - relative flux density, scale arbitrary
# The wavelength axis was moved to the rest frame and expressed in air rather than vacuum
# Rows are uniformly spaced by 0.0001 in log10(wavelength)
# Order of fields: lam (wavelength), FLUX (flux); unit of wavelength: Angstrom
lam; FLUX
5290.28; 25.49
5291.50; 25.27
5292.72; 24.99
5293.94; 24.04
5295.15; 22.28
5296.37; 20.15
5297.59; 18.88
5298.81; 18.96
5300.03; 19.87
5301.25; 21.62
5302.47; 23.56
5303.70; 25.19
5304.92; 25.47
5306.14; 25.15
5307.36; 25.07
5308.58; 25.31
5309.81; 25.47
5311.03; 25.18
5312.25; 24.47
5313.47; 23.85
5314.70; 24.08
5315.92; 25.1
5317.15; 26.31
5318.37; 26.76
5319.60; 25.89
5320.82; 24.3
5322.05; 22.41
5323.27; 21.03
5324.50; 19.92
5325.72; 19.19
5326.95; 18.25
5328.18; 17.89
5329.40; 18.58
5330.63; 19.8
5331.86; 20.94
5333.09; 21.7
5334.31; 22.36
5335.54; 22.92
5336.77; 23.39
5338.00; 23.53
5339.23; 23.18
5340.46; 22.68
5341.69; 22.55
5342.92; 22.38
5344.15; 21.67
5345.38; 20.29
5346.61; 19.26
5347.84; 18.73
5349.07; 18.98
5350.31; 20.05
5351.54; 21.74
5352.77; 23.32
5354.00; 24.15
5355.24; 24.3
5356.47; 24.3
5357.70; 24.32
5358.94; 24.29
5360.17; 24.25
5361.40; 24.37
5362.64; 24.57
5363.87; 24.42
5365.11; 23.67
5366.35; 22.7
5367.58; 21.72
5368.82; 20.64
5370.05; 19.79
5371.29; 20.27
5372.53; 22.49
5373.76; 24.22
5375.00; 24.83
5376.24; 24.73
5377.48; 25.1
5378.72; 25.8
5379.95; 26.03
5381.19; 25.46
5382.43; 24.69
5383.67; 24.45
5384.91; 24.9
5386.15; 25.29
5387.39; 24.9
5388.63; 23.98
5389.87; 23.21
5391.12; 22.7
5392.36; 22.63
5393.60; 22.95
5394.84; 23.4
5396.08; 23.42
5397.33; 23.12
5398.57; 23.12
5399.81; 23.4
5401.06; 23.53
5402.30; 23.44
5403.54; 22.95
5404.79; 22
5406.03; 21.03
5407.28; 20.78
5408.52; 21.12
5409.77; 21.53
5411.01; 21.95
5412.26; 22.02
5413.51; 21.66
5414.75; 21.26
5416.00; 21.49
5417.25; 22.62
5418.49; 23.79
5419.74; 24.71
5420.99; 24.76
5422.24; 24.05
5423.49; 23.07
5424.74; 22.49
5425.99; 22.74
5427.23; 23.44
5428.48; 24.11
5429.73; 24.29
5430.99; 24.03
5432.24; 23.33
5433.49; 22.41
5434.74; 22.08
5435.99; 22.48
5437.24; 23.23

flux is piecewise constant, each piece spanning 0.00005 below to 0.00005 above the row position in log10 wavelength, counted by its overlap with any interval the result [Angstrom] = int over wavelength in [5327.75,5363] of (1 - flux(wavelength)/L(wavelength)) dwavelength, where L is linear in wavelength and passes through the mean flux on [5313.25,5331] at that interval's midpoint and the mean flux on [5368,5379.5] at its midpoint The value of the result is 0.8 Angstrom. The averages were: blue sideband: 22.2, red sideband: 23.1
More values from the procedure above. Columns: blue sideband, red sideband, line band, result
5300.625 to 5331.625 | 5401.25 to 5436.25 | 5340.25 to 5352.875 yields 1.2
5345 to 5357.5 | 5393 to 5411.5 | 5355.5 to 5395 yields -3.1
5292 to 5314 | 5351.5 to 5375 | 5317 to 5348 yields 2.0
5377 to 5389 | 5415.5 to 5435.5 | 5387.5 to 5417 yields 2.2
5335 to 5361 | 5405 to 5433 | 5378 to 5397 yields -1.4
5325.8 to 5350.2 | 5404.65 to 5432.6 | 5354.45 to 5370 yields -1.5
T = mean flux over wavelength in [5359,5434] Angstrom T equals 23.3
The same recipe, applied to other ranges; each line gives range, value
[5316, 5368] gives 22.3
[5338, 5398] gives 23.1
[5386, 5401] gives 23.4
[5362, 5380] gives 23.3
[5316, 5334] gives 21.8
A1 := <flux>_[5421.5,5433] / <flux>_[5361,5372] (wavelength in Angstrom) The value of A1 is 1.0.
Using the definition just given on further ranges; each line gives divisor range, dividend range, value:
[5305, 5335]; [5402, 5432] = 0.99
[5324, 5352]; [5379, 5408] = 1.13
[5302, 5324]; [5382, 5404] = 0.96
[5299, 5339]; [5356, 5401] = 1.04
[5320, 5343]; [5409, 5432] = 1.07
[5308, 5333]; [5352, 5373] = 1.02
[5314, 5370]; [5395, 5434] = 1.02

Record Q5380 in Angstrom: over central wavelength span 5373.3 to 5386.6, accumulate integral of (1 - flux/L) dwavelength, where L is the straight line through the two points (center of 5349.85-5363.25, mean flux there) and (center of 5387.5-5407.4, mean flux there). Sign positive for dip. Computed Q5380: -1.03 Angstrom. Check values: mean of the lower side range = 23.7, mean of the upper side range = 23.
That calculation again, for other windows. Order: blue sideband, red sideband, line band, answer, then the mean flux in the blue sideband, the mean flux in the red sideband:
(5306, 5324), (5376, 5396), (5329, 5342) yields 1.35 Angstrom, 24.6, 24.4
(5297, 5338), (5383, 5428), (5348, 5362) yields -0.07 Angstrom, 22.7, 23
